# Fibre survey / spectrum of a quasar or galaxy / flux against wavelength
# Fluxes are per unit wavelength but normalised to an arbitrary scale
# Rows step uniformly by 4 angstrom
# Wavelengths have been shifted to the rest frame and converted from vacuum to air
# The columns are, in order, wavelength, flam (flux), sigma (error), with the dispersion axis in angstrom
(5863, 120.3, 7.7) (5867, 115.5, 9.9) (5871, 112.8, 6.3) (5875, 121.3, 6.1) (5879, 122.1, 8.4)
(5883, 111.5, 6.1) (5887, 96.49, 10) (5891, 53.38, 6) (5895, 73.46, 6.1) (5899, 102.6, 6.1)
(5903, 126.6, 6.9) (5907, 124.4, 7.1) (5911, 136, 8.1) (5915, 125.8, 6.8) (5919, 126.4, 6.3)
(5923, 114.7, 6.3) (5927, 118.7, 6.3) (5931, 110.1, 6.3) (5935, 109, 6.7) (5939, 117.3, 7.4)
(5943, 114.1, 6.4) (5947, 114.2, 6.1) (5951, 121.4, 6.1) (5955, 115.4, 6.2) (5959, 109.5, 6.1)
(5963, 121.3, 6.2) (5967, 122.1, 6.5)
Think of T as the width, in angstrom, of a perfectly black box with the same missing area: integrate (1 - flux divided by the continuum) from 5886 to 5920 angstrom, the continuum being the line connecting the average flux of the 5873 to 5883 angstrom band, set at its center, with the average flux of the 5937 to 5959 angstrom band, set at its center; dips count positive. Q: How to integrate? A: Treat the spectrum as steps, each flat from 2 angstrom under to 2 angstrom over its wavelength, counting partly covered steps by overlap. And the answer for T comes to 3.2 angstrom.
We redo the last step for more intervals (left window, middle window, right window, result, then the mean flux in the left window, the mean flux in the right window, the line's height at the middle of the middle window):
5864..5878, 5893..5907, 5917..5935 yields 1.5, 117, 117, 117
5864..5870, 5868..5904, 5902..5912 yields 5.8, 116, 129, 122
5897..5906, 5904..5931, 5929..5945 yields -2.1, 116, 113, 114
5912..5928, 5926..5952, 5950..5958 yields 1.0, 122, 117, 119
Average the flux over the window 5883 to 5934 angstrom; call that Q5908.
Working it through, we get 109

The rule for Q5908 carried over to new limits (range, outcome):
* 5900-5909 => 123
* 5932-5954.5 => 115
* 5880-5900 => 88.5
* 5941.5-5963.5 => 116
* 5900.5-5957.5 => 119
